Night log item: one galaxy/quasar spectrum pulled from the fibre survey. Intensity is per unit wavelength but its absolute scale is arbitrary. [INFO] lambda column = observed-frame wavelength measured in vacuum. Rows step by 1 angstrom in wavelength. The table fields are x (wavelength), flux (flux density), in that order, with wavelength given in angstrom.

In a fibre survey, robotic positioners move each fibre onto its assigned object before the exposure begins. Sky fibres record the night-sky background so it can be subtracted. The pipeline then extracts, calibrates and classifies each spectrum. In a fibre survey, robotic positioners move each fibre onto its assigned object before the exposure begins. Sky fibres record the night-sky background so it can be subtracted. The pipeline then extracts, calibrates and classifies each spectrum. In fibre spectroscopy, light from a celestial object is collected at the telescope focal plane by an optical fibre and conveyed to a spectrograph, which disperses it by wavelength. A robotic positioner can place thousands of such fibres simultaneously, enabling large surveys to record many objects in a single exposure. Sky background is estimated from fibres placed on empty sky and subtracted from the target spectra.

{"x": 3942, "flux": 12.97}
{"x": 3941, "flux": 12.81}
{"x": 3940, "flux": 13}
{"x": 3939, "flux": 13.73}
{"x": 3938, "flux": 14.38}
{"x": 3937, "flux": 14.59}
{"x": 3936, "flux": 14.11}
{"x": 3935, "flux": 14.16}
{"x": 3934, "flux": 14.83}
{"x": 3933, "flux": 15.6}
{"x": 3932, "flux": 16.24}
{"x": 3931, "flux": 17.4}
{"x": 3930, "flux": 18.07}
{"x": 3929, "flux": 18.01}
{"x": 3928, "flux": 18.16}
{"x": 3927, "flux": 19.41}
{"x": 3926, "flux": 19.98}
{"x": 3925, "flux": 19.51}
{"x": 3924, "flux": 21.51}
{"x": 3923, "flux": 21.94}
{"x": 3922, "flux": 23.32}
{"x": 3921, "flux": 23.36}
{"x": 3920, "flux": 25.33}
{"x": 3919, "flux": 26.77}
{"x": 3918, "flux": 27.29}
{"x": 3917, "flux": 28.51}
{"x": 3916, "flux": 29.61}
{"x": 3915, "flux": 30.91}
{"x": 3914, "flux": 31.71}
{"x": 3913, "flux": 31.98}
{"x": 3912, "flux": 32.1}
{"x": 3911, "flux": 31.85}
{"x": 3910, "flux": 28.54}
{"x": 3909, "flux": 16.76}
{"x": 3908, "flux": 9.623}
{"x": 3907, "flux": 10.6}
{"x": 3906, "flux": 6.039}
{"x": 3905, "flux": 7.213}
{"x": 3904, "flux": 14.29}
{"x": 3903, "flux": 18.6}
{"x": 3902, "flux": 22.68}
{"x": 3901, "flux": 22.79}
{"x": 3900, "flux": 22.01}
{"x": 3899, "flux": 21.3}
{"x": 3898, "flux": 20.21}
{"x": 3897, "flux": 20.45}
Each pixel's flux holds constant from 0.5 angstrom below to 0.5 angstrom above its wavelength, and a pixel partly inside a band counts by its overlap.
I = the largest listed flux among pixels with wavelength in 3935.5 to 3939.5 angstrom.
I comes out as 14.59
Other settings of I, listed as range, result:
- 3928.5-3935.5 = 18.07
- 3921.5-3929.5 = 23.32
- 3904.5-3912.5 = 32.1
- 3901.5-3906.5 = 22.68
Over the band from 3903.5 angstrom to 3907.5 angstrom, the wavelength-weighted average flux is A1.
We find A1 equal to 9.54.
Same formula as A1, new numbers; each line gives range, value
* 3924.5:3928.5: 19.3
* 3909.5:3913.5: 31.1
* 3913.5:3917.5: 30.2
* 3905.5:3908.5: 8.75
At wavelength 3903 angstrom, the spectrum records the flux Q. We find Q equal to 18.6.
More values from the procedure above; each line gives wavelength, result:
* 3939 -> 13.73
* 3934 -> 14.83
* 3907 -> 10.6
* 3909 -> 16.76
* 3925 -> 19.51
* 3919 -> 26.77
